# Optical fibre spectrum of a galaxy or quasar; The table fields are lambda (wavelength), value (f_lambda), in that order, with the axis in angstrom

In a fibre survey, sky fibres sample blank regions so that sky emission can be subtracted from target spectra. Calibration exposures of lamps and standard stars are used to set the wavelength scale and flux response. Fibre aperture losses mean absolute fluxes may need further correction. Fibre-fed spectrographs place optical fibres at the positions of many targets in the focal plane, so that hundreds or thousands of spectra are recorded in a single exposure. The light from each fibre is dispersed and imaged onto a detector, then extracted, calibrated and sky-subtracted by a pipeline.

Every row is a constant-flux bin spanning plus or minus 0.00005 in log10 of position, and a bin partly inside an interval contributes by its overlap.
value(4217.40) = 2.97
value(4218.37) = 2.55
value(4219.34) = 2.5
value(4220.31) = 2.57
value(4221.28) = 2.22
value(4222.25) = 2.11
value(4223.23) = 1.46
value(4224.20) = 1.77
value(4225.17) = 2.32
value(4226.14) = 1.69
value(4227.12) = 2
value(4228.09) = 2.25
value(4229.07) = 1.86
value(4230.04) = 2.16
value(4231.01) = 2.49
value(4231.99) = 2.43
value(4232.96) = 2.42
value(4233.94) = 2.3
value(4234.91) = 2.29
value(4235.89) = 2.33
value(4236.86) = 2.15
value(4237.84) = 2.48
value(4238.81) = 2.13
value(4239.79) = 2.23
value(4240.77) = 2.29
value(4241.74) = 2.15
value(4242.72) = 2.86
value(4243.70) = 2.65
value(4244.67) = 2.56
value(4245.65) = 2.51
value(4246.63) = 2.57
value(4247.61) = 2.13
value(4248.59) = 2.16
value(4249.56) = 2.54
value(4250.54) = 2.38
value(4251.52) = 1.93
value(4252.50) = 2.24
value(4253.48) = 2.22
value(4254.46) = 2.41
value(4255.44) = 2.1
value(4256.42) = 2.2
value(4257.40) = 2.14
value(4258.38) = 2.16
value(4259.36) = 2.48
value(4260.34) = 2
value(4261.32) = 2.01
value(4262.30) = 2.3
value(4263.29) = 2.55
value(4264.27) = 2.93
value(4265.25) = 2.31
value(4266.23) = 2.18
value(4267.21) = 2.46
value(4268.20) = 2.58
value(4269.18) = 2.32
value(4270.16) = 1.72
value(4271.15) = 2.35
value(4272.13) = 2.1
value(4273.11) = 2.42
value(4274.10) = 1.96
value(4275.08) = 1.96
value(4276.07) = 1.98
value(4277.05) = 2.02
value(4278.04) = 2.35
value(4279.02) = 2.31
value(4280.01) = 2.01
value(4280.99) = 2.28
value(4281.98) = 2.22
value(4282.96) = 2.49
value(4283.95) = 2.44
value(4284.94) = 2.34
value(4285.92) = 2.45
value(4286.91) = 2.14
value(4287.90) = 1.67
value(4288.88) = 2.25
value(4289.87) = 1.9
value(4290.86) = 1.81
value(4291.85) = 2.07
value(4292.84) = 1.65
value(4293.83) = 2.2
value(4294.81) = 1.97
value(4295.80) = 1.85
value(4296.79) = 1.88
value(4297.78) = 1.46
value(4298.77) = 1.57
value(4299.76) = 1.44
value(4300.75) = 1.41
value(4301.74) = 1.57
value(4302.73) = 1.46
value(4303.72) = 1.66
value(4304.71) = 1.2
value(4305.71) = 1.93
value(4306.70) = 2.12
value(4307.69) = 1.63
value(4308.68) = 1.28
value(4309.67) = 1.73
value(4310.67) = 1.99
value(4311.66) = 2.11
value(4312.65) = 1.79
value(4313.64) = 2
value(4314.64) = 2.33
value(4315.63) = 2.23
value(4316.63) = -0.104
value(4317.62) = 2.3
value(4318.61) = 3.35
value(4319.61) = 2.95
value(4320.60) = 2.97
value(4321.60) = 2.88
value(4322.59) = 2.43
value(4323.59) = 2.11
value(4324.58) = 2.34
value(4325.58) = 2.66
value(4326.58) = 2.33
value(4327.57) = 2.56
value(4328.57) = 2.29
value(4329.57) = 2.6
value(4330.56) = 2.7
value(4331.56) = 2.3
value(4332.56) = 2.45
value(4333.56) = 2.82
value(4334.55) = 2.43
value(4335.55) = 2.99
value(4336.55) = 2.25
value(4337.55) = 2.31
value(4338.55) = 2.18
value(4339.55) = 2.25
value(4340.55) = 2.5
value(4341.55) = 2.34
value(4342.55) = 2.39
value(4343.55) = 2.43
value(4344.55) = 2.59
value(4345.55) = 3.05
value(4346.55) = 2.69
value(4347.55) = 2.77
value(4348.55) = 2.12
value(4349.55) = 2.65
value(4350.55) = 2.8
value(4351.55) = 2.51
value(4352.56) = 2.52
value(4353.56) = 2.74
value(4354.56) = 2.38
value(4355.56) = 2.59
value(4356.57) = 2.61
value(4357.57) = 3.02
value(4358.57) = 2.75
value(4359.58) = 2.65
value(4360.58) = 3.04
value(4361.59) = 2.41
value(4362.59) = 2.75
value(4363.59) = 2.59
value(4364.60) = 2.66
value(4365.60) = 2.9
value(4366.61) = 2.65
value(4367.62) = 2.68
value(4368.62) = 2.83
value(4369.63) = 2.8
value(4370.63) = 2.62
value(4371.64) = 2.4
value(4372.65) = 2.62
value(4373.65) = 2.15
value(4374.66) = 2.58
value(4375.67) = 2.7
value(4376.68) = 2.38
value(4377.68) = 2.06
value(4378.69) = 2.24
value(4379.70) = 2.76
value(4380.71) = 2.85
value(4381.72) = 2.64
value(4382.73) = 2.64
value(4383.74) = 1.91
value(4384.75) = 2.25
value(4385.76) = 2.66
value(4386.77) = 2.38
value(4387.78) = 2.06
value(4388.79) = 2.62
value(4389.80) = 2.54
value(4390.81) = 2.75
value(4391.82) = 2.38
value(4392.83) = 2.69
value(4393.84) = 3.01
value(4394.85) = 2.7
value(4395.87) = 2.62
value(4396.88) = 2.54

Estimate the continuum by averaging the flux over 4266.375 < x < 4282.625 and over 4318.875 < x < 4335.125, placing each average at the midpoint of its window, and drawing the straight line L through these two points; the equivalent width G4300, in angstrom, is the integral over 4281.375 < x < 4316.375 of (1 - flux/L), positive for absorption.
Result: 7.1 angstrom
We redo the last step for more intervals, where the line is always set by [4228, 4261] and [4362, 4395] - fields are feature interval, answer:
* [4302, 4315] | 3.5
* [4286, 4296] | 1.7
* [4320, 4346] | -0.4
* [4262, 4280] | 0.7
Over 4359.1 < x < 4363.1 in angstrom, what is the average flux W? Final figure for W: 2.72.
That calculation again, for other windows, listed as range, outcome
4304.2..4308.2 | 1.72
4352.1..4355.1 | 2.55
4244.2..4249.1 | 2.39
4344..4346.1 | 2.81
